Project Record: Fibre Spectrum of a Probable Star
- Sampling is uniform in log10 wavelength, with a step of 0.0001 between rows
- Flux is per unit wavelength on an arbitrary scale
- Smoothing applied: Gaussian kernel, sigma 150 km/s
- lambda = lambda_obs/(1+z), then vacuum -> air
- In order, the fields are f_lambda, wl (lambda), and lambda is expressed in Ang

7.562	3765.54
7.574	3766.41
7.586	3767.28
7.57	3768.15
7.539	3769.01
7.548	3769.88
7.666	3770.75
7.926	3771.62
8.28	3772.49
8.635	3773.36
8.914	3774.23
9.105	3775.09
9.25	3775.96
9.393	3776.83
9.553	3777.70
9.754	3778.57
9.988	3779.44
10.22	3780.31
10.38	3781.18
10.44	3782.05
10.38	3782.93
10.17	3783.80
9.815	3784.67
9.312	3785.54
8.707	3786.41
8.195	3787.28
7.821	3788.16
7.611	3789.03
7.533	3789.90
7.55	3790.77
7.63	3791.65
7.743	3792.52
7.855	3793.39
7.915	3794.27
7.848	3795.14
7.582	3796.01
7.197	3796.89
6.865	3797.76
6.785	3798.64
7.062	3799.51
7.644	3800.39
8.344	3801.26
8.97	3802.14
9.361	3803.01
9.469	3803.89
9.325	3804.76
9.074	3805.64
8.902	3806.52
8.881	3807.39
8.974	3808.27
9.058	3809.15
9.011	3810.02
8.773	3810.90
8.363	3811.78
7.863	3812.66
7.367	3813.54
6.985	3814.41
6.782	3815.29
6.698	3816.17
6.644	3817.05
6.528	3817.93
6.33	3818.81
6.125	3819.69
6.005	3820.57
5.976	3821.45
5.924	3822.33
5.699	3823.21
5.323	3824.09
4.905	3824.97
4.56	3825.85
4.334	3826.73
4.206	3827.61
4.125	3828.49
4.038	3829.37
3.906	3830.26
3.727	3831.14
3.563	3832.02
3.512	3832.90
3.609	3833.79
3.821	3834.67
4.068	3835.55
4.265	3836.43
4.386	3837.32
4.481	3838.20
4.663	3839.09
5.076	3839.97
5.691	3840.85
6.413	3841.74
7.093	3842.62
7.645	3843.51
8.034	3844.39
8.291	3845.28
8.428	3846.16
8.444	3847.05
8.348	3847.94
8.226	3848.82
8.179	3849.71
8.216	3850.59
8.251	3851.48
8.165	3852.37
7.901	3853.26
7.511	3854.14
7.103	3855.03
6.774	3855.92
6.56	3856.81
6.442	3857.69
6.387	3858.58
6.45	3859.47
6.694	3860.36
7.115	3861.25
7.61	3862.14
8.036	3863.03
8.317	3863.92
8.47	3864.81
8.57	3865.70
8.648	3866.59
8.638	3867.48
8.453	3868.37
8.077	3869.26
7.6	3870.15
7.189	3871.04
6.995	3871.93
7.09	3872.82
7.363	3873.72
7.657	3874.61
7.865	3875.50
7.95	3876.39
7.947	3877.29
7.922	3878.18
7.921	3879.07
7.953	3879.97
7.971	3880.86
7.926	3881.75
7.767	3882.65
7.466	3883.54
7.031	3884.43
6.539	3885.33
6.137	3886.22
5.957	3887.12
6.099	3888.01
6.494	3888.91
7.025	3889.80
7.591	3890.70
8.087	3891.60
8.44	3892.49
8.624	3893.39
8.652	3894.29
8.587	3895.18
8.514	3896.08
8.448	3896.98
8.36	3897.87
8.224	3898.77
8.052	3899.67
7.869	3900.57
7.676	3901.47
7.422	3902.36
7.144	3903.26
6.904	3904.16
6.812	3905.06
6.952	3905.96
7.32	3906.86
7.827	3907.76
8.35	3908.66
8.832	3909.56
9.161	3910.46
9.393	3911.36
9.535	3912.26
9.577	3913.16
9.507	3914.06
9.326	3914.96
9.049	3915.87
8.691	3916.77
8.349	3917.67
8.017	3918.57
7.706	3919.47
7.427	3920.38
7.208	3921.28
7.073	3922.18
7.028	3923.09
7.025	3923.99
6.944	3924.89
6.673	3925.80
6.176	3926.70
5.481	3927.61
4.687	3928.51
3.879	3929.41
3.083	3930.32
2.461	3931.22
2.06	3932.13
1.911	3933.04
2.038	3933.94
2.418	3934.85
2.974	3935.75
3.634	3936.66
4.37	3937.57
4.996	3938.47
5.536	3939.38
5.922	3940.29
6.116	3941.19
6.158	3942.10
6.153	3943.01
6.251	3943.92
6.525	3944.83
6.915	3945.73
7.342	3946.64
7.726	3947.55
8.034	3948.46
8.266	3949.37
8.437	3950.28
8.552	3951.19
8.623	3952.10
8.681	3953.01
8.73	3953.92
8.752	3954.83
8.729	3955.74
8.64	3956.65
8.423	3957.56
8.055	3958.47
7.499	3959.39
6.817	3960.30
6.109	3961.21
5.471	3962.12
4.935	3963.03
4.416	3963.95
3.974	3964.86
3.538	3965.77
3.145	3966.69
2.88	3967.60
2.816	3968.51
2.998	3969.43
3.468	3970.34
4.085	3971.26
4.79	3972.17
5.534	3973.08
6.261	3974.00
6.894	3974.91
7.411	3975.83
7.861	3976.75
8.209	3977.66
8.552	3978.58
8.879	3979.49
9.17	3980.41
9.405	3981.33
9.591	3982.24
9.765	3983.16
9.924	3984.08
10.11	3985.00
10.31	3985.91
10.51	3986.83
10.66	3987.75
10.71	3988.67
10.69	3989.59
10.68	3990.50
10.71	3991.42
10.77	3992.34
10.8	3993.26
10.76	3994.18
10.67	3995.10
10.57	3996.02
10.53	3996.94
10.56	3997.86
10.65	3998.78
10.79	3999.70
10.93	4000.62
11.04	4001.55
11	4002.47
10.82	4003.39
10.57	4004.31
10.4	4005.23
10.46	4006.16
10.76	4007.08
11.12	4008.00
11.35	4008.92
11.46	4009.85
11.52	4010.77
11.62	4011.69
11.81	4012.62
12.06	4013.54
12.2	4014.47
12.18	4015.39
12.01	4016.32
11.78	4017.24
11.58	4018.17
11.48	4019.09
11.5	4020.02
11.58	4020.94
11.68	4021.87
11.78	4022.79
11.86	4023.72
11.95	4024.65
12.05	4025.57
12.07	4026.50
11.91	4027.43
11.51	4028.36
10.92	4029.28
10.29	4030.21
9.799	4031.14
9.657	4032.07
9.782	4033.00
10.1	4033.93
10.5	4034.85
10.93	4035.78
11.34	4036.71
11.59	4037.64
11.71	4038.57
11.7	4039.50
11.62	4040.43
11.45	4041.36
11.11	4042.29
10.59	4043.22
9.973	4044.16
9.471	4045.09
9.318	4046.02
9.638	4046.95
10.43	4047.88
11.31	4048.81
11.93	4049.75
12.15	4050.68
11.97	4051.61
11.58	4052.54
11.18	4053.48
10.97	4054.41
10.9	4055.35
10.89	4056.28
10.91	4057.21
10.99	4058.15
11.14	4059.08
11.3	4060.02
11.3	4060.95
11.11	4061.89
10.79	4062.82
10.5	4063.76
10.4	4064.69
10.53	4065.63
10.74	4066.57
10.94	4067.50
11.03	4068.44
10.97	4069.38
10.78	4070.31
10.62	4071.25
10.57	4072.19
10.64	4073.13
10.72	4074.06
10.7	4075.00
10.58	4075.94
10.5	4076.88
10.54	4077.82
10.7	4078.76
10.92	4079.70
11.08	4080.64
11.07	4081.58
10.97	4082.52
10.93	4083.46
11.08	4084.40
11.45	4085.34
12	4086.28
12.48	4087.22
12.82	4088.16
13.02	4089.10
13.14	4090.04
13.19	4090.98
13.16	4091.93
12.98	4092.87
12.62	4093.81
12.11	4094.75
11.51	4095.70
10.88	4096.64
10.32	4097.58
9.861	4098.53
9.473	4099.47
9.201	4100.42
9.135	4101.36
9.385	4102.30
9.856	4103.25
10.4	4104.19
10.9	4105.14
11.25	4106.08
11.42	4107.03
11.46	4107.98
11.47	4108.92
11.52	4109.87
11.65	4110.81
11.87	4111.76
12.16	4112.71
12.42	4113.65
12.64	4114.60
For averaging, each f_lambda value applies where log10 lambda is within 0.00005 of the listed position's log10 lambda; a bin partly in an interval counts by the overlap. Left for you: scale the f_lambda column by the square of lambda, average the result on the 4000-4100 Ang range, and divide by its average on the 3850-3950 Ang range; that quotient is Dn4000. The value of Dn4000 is 1.70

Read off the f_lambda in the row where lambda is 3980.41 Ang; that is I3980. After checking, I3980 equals 9.17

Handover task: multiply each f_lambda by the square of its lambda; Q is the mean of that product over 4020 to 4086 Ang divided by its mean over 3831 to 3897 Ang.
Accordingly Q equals 1.69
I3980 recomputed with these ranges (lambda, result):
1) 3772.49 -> 8.28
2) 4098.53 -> 9.861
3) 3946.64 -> 7.342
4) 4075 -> 10.7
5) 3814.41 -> 6.985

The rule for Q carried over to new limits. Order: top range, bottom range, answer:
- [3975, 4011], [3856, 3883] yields 1.43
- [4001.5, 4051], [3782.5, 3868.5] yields 1.74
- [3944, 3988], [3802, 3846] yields 1.22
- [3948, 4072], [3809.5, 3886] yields 1.58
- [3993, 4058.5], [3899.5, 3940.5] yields 1.80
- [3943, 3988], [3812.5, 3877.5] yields 1.16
